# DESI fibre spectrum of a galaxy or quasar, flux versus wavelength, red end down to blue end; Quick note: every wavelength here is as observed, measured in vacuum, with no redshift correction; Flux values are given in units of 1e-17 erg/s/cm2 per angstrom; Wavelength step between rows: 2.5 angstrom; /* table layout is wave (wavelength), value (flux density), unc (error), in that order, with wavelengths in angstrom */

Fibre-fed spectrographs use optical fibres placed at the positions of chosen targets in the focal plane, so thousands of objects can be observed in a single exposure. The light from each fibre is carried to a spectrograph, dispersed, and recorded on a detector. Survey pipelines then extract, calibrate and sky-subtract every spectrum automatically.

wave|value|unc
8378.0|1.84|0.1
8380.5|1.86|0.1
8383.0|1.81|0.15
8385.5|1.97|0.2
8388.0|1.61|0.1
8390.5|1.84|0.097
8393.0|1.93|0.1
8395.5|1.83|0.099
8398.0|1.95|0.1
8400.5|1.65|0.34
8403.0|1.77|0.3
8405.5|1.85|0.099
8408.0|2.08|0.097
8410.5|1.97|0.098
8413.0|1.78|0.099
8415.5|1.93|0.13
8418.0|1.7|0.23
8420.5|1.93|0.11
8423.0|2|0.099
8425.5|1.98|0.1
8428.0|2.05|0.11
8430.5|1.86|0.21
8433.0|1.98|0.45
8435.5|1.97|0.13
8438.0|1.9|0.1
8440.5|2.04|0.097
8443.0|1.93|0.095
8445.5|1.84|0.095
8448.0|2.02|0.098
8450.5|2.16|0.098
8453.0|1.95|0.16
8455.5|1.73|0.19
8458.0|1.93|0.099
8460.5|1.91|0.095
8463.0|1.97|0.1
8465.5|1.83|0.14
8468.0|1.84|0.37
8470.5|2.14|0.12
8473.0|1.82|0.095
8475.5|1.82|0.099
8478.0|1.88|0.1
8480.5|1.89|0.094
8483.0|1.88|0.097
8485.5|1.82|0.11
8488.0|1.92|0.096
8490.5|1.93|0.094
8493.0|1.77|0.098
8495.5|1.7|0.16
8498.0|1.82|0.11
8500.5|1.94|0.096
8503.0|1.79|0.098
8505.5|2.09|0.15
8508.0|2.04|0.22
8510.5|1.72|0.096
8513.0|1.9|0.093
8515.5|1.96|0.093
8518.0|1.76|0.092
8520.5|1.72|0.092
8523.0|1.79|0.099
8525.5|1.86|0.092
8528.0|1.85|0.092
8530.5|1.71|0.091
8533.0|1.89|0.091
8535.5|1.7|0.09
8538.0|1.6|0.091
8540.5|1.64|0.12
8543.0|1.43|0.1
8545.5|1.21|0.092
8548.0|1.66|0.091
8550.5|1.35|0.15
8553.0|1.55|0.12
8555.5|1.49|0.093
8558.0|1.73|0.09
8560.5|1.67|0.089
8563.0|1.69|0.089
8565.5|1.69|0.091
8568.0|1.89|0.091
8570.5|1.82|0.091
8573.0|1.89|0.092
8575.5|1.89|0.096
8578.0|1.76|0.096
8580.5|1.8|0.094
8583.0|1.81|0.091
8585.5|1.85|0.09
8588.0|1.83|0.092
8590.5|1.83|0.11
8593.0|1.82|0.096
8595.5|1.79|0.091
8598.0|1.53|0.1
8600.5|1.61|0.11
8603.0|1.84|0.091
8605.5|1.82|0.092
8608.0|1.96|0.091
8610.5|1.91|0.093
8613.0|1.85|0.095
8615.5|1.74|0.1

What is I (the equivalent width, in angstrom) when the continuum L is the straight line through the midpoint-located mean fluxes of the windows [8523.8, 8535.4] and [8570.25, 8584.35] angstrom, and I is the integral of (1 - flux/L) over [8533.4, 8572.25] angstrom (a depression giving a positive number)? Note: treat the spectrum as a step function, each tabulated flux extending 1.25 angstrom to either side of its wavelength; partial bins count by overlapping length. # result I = 4.34 angstrom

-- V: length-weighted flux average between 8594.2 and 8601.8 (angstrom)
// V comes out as 1.65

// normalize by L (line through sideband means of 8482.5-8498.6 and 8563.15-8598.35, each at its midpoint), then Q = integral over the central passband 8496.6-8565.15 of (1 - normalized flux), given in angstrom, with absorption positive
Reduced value 3.6 angstrom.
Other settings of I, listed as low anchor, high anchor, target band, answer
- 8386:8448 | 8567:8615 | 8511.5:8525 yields 0.2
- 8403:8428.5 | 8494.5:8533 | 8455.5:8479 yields -0.2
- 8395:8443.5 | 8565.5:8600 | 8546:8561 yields 2.2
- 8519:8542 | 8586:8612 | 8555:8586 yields 0.1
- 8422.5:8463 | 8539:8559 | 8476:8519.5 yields -3.8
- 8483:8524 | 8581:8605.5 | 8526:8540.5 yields 0.6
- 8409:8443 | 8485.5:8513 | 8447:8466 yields -0.3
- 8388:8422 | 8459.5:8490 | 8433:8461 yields -1.0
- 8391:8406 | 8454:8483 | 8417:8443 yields -1.2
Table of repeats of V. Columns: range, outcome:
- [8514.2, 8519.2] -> 1.86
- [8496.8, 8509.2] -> 1.94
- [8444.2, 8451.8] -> 2.01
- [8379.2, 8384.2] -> 1.84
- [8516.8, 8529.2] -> 1.8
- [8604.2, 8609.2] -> 1.89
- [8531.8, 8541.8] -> 1.71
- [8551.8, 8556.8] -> 1.52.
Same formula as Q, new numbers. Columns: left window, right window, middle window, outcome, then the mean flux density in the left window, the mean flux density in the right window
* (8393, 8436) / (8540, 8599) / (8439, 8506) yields -2.9 angstrom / 1.9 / 1.69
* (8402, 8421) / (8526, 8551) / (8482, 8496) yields -1.0 angstrom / 1.88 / 1.62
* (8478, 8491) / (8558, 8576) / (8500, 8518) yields -0.5 angstrom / 1.88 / 1.78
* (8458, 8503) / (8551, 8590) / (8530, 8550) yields 2.3 angstrom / 1.87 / 1.75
